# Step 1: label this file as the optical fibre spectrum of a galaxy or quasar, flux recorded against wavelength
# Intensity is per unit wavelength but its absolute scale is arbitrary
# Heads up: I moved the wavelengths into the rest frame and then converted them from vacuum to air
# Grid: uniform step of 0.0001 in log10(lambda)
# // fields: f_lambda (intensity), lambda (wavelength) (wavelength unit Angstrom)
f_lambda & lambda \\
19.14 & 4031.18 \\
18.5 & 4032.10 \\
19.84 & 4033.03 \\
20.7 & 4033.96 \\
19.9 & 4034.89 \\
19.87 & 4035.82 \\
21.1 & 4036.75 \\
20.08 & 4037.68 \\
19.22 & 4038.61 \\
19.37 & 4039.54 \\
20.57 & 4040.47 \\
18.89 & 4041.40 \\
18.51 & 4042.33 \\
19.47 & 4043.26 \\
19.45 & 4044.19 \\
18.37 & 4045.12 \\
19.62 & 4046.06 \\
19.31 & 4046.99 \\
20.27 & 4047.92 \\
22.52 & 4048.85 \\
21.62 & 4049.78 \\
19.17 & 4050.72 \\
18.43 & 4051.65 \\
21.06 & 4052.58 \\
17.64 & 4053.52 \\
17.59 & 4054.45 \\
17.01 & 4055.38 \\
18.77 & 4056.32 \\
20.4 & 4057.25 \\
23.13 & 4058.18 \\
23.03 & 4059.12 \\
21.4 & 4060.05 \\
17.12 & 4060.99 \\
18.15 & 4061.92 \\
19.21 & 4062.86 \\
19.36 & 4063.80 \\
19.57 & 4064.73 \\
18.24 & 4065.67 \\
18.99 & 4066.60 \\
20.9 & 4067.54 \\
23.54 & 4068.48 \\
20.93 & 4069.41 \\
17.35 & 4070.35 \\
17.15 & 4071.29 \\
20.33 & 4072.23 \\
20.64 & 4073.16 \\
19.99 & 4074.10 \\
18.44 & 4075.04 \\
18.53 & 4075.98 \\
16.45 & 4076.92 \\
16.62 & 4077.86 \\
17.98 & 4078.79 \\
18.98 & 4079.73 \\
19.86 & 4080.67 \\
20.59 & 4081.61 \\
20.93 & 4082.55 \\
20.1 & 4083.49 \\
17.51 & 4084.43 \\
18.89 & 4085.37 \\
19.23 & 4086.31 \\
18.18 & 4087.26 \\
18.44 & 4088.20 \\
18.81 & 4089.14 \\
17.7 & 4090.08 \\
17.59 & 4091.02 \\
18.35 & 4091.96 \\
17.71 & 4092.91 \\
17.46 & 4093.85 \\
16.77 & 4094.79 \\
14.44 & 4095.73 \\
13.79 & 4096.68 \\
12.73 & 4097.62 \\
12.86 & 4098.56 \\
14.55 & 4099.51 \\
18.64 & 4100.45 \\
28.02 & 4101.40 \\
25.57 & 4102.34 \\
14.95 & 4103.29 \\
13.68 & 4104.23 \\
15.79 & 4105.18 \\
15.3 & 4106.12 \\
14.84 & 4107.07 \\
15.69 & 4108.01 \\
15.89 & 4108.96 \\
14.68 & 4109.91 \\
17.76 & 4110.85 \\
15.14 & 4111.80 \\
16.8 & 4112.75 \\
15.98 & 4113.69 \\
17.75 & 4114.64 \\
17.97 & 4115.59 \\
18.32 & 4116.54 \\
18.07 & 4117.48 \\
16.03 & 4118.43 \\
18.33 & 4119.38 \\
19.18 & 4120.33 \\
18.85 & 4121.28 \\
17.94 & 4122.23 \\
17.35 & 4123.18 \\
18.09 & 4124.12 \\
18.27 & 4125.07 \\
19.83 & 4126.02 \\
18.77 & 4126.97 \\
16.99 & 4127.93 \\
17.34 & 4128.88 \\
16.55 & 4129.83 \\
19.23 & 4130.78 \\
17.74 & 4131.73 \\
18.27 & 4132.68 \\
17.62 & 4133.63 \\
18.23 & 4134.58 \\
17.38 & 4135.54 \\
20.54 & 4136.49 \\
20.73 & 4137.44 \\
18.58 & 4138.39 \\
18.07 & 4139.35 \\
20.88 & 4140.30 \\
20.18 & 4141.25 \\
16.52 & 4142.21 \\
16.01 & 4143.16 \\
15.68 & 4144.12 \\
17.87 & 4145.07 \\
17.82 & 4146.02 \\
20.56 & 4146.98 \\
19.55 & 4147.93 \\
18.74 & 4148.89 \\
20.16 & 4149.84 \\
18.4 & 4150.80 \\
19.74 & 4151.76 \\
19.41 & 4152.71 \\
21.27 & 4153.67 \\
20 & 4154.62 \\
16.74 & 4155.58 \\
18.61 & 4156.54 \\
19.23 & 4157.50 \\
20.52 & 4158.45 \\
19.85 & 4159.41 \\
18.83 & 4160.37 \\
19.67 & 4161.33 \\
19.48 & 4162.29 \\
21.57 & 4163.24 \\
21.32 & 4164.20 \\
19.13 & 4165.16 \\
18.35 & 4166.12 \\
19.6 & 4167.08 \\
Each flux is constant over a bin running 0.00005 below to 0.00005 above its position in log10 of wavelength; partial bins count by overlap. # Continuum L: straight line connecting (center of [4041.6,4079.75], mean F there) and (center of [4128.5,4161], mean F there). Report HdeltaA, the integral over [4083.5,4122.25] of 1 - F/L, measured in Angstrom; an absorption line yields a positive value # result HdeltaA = 3.7 Angstrom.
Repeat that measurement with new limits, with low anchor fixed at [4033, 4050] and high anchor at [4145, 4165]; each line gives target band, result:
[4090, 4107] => 2.4 Angstrom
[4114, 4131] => 1.4 Angstrom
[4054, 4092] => 1.2 Angstrom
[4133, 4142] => 0.2 Angstrom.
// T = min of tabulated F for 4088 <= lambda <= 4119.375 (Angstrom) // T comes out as 12.73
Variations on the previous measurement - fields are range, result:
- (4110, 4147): 15.14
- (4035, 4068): 17.01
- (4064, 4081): 16.45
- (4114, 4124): 16.03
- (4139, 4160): 15.68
